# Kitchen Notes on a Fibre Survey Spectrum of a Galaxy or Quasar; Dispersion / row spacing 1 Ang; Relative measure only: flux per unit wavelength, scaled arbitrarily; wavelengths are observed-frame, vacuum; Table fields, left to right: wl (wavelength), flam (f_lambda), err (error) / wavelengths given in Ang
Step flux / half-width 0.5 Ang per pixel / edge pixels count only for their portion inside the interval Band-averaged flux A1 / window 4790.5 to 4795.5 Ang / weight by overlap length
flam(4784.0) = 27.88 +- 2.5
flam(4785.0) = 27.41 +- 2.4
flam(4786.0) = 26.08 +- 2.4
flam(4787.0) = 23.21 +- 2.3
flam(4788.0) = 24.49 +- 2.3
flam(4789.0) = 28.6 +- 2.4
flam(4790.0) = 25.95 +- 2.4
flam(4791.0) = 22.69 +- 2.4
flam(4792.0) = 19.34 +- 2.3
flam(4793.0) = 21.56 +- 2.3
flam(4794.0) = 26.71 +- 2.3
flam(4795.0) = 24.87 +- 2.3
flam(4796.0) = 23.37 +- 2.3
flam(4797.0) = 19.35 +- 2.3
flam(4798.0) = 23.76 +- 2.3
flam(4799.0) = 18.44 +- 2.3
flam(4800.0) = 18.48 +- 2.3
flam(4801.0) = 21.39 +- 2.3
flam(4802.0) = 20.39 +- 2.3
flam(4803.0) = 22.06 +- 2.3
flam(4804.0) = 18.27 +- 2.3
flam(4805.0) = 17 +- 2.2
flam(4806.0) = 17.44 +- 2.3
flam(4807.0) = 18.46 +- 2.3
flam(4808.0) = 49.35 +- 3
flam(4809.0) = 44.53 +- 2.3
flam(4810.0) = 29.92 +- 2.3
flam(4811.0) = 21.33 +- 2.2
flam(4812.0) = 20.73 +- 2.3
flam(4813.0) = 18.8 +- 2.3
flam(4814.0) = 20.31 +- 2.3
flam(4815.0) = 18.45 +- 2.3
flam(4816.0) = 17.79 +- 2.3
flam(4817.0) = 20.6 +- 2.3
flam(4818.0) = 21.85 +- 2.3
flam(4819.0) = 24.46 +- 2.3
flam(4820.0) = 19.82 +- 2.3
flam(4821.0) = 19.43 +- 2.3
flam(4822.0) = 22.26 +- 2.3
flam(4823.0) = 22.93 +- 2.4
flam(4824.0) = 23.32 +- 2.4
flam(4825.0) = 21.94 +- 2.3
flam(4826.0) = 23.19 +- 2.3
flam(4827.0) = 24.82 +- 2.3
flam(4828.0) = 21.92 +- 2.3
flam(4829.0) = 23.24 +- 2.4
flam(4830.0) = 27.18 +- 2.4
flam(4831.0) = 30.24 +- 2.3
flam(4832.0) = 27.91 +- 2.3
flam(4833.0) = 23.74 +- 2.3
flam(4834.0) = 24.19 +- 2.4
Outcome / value 23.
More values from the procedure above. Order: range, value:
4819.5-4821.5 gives 19.6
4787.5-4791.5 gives 25.4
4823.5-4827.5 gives 23.3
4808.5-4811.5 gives 31.9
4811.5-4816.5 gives 19.2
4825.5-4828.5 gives 23.3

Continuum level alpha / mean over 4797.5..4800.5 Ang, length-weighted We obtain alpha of 20.2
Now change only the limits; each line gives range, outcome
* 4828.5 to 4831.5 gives 26.9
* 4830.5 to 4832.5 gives 29.1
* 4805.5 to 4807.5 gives 18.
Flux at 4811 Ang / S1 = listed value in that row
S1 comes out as 21.33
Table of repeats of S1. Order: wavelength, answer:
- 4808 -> 49.35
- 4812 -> 20.73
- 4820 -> 19.82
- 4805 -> 17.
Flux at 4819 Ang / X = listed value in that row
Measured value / 24.46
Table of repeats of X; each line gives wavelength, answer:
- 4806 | 17.44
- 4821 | 19.43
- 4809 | 44.53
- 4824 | 23.32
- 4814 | 20.31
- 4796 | 23.37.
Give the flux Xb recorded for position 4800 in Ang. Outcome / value 18.48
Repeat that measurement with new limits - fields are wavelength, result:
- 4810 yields 29.92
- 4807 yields 18.46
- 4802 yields 20.39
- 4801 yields 21.39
